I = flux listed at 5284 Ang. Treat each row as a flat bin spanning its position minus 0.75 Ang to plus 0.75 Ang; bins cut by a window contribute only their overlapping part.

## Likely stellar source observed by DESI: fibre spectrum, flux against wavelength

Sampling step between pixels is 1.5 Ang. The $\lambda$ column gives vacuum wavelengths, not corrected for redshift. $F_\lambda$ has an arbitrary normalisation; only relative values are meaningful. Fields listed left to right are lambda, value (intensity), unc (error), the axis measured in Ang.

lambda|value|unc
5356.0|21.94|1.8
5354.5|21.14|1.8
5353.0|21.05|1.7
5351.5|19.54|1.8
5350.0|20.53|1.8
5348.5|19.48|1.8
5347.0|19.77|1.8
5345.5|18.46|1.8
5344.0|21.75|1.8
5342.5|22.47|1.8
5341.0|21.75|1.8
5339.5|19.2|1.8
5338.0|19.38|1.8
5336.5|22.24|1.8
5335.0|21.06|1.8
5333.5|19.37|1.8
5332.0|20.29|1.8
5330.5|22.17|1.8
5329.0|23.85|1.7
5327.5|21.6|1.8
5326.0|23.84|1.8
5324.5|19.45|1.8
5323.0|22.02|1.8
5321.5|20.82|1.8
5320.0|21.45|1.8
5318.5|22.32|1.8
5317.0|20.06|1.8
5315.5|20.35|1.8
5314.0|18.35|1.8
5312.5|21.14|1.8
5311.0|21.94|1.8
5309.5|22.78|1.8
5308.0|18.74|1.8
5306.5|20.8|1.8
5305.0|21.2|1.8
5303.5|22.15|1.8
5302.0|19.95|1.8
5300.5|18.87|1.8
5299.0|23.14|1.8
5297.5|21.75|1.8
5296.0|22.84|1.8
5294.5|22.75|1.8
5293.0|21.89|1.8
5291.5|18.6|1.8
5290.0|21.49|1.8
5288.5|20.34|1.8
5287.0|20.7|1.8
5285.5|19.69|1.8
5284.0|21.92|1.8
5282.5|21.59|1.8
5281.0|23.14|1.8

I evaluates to 21.92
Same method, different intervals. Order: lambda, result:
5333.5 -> 19.37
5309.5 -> 22.78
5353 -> 21.05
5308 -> 18.74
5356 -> 21.94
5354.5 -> 21.14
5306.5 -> 20.8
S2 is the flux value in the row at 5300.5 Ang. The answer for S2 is 18.87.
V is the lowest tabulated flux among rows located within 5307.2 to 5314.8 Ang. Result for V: 18.35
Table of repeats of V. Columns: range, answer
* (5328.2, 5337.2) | 19.37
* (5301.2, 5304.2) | 19.95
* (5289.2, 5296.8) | 18.6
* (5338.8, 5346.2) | 18.46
